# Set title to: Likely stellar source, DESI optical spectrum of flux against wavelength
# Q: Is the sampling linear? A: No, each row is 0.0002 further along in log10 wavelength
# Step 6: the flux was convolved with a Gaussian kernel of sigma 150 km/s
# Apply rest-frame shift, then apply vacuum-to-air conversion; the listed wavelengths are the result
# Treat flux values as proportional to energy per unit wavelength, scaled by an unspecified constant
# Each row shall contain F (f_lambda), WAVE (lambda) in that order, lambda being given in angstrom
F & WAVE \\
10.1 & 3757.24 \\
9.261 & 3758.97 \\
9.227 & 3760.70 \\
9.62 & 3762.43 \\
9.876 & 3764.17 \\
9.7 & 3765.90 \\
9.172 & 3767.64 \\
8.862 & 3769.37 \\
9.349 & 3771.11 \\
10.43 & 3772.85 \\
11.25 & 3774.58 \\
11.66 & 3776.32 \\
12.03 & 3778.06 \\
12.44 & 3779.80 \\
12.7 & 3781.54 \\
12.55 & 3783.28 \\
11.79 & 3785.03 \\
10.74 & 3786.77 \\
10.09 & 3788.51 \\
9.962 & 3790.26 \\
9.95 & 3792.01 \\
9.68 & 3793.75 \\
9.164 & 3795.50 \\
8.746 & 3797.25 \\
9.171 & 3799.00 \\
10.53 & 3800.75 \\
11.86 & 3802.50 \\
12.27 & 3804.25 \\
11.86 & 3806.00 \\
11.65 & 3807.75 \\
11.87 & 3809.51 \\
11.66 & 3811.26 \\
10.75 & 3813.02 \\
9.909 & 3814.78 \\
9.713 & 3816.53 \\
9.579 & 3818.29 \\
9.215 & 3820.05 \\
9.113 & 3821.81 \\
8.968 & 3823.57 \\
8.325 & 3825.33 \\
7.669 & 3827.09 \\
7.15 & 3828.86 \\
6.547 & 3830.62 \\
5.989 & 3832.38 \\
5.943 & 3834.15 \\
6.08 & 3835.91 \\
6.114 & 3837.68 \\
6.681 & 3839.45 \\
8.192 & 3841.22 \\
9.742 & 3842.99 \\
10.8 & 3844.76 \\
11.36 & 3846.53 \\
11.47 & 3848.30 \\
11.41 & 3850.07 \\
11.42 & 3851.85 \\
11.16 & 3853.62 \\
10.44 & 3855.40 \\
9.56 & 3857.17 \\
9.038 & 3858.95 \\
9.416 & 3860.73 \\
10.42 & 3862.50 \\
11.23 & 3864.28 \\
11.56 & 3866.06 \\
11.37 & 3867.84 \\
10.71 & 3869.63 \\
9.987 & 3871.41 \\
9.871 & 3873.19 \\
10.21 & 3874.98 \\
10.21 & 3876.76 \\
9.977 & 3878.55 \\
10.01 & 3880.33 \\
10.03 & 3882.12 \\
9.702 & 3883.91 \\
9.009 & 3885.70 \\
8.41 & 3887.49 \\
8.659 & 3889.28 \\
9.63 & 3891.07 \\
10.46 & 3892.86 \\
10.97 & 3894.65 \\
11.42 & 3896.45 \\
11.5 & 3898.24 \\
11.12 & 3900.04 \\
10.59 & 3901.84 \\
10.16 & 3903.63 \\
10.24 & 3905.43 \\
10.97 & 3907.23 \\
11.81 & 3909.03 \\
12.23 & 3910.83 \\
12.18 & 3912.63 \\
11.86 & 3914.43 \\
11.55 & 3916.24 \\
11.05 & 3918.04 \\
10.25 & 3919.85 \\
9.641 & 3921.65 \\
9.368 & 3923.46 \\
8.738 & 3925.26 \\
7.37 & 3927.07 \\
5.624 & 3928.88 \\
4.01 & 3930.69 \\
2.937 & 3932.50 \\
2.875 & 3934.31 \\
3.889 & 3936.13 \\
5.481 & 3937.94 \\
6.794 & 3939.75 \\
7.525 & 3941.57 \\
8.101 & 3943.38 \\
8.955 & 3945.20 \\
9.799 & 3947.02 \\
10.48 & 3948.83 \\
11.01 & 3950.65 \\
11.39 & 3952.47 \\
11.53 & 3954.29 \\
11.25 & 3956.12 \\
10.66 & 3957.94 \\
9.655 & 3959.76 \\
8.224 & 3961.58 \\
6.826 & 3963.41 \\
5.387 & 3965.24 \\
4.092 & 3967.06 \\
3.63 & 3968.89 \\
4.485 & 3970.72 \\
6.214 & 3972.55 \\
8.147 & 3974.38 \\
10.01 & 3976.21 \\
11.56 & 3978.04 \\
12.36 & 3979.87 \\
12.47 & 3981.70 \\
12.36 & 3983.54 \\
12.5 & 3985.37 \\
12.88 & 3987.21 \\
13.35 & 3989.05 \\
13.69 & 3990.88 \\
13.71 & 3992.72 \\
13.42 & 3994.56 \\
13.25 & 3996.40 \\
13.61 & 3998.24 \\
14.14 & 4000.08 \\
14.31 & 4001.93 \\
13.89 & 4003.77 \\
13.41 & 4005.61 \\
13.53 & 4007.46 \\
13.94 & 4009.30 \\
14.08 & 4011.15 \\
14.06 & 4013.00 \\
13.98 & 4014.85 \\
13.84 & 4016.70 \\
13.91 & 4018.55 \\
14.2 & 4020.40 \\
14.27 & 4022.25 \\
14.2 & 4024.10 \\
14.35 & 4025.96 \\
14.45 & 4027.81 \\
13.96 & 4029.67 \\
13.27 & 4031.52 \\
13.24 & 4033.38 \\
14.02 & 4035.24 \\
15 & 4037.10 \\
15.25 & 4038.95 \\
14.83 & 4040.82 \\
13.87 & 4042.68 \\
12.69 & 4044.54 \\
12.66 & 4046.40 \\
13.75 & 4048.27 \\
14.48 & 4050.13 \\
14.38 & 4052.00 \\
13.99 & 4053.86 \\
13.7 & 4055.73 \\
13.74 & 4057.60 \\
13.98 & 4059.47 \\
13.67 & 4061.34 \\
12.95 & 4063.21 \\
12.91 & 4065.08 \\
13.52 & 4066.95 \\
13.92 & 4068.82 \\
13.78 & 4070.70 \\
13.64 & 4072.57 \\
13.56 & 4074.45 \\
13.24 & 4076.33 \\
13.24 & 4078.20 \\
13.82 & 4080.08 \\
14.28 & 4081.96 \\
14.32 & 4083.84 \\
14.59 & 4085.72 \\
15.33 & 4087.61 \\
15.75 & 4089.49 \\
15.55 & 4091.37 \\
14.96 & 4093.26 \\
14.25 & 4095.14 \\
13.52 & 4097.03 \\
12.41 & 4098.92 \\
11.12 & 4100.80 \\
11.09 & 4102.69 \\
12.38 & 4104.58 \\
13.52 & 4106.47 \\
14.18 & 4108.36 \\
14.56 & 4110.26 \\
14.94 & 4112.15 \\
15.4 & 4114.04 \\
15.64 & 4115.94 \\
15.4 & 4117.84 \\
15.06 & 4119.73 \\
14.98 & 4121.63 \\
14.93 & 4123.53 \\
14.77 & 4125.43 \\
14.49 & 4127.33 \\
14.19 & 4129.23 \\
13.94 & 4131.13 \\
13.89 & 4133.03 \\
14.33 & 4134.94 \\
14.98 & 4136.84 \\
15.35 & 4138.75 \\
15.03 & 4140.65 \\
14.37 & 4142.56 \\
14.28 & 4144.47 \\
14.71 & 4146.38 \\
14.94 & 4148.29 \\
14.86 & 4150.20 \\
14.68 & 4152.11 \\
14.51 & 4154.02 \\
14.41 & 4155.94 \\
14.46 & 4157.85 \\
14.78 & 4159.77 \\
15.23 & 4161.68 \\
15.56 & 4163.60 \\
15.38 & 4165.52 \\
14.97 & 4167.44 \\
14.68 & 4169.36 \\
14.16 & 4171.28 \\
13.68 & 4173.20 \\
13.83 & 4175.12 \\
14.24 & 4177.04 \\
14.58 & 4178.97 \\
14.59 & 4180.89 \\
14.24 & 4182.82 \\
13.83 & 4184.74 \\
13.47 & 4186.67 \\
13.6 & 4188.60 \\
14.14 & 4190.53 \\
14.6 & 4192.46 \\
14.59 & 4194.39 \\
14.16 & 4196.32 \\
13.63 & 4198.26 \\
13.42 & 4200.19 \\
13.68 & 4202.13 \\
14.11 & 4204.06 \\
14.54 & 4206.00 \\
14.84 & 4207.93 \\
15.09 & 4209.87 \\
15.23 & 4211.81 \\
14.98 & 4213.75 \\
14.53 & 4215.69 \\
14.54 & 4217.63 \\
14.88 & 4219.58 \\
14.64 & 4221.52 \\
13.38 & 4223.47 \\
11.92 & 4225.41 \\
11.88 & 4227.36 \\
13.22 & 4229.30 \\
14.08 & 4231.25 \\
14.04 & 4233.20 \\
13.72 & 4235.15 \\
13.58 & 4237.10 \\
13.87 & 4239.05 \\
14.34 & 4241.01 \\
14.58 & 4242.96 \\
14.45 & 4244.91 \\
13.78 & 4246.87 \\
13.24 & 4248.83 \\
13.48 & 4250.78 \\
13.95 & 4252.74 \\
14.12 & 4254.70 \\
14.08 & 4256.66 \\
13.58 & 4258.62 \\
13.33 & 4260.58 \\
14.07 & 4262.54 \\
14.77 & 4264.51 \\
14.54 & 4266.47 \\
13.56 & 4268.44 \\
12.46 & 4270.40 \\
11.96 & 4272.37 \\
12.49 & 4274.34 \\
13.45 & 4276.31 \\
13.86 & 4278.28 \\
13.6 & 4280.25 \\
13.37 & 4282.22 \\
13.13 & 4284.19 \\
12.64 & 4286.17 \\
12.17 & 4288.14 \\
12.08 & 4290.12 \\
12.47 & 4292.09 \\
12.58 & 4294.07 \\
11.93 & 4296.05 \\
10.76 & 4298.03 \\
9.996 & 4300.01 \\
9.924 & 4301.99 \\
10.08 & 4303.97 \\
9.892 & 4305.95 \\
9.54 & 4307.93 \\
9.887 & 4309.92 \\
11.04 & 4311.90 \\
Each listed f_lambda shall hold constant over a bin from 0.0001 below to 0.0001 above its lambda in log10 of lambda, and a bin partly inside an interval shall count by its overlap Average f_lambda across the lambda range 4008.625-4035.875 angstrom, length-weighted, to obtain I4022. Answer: 14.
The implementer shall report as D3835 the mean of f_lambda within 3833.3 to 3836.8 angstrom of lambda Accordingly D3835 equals 6.02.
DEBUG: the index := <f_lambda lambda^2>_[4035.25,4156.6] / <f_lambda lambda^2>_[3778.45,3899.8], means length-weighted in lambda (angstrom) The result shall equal 1.6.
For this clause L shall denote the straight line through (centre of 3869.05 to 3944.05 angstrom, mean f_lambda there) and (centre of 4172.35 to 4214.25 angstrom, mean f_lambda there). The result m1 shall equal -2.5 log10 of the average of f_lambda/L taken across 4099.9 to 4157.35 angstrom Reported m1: -0.10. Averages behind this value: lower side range 9.21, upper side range 14.2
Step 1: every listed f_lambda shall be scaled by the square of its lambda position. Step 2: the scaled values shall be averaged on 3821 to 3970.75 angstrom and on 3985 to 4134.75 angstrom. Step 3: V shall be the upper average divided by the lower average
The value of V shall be 1.67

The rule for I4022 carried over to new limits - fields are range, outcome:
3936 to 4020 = 10.8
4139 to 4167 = 14.8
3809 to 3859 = 9.15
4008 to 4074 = 13.9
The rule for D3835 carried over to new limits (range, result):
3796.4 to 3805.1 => 10.5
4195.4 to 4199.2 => 13.9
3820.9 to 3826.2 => 8.81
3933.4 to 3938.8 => 4.07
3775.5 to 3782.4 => 12.2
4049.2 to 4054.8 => 14.3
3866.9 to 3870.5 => 11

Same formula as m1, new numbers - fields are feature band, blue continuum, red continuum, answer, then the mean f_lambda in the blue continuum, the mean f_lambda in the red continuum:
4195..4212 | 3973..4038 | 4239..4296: -0.07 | 13.3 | 13.4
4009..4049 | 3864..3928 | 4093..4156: -0.11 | 10.4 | 14.3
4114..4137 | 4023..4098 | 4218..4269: -0.06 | 14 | 13.8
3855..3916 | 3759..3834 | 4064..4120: 0.08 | 10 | 14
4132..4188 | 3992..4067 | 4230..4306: -0.09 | 13.9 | 13.1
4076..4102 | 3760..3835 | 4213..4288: -0.14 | 9.97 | 13.7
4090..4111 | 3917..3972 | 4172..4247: -0.18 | 7.7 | 14.1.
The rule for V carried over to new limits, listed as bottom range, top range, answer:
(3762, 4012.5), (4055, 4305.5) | 1.60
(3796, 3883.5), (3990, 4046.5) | 1.57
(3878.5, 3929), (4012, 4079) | 1.45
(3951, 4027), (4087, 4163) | 1.32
